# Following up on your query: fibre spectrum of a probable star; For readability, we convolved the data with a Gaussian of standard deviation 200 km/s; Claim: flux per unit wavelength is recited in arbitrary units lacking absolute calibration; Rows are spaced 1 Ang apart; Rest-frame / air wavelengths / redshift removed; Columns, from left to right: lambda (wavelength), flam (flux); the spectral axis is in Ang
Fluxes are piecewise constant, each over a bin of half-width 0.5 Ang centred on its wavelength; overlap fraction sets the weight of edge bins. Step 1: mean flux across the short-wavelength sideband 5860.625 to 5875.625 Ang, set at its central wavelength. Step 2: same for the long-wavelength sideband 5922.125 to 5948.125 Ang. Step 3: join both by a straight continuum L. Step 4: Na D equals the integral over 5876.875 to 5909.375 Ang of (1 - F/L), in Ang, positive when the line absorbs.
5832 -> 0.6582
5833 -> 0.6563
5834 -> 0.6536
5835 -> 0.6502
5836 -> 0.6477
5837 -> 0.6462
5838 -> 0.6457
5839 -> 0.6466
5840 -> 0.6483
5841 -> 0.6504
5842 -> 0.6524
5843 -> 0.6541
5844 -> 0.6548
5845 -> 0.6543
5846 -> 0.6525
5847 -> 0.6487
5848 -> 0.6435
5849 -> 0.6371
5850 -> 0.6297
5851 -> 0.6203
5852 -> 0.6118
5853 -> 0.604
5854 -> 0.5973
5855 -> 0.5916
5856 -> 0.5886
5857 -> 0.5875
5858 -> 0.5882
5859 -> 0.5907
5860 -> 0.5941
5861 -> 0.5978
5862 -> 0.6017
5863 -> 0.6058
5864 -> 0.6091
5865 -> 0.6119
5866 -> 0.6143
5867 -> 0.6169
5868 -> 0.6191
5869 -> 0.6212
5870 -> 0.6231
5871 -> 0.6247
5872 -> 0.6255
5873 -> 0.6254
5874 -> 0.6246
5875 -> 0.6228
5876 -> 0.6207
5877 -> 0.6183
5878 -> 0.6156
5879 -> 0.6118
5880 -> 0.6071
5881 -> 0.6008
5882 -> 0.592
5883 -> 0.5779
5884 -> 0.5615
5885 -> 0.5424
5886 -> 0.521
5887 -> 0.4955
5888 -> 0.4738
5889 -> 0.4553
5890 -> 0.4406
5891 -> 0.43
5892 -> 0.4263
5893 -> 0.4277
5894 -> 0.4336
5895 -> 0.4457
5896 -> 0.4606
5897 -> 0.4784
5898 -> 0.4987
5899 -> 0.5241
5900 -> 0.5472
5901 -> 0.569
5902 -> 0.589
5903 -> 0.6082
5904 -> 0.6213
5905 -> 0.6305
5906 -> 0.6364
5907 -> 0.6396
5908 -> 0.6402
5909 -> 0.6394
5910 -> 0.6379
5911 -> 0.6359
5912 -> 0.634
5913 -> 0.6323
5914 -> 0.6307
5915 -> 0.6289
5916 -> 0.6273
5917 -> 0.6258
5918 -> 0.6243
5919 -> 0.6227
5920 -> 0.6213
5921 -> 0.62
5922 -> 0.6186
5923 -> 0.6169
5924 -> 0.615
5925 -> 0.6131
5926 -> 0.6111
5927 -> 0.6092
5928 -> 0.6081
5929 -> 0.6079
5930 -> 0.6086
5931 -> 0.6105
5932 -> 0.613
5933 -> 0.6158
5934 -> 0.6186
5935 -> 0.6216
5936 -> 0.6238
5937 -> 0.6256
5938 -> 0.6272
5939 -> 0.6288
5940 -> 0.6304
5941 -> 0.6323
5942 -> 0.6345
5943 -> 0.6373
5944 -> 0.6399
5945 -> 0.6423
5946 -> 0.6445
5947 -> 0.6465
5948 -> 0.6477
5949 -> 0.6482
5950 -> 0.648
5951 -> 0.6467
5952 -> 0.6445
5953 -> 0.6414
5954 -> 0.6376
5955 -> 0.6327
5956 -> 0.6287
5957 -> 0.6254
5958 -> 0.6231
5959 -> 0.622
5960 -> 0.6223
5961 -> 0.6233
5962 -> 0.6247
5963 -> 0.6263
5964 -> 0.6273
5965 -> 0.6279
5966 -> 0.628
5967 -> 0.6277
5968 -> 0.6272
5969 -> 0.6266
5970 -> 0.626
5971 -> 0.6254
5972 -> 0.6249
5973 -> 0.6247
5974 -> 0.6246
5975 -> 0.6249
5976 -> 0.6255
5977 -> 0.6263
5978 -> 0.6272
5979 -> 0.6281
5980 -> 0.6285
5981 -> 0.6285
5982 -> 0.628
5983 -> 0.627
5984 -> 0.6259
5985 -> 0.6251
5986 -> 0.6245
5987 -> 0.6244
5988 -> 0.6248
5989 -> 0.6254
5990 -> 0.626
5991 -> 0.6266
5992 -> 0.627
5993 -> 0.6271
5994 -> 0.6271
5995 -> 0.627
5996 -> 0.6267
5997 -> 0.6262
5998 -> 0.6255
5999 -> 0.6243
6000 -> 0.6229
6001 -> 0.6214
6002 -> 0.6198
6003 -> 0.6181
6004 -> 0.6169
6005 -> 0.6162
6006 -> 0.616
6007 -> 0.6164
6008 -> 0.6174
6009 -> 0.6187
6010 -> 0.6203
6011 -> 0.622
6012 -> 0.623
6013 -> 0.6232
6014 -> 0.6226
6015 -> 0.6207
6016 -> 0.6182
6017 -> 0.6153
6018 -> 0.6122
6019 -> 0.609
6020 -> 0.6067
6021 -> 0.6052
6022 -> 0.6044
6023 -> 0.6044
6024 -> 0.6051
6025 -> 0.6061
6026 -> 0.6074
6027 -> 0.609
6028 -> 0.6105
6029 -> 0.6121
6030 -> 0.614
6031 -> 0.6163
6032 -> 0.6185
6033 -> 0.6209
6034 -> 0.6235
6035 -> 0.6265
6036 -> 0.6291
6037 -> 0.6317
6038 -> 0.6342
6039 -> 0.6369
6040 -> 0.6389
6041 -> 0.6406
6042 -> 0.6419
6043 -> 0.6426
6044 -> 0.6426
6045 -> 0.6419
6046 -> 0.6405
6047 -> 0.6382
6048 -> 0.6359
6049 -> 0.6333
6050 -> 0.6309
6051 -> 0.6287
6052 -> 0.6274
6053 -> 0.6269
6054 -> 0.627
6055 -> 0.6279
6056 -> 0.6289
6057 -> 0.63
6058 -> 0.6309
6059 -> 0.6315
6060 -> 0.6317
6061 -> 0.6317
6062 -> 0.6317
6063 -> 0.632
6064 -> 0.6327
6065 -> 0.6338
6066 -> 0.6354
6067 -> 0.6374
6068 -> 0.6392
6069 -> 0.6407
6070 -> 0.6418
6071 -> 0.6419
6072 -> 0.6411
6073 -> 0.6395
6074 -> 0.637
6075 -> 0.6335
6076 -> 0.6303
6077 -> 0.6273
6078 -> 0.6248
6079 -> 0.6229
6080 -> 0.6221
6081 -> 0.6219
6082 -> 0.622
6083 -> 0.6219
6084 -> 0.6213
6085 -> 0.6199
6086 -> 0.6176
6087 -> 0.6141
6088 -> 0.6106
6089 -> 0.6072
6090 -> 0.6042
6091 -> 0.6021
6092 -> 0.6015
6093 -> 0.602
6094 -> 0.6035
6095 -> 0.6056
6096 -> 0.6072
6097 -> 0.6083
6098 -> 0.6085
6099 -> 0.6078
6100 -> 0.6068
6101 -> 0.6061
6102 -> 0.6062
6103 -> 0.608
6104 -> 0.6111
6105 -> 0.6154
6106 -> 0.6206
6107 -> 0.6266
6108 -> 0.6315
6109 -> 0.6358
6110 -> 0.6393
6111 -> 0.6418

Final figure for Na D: 4.00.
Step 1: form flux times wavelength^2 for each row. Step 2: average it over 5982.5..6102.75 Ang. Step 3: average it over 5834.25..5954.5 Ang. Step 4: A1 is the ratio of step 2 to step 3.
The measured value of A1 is 1.08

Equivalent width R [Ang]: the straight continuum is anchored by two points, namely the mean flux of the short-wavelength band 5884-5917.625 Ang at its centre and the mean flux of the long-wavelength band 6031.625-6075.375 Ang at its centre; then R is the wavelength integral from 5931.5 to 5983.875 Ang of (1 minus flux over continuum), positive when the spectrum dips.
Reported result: -4.23 Ang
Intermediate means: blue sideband 0.553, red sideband 0.634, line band 0.63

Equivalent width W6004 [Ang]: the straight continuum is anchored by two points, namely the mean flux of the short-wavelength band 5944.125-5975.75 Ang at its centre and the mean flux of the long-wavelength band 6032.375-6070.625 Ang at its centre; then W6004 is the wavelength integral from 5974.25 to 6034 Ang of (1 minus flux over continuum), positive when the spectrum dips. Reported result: 1.2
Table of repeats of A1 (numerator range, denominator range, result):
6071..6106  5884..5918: 1.18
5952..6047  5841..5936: 1.09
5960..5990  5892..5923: 1.10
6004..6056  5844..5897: 1.14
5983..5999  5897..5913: 1.07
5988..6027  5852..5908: 1.13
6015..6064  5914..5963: 1.03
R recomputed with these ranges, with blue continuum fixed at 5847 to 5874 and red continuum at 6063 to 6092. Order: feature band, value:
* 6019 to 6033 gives 0.3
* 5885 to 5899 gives 3.4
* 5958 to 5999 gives -0.4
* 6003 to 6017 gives 0.1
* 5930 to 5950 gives -0.4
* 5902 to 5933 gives -0.3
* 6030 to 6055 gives -0.3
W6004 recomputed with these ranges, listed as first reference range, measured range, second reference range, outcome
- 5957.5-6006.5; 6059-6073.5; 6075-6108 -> -0.5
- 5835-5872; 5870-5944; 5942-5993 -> 4.6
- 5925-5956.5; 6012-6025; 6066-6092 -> 0.3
